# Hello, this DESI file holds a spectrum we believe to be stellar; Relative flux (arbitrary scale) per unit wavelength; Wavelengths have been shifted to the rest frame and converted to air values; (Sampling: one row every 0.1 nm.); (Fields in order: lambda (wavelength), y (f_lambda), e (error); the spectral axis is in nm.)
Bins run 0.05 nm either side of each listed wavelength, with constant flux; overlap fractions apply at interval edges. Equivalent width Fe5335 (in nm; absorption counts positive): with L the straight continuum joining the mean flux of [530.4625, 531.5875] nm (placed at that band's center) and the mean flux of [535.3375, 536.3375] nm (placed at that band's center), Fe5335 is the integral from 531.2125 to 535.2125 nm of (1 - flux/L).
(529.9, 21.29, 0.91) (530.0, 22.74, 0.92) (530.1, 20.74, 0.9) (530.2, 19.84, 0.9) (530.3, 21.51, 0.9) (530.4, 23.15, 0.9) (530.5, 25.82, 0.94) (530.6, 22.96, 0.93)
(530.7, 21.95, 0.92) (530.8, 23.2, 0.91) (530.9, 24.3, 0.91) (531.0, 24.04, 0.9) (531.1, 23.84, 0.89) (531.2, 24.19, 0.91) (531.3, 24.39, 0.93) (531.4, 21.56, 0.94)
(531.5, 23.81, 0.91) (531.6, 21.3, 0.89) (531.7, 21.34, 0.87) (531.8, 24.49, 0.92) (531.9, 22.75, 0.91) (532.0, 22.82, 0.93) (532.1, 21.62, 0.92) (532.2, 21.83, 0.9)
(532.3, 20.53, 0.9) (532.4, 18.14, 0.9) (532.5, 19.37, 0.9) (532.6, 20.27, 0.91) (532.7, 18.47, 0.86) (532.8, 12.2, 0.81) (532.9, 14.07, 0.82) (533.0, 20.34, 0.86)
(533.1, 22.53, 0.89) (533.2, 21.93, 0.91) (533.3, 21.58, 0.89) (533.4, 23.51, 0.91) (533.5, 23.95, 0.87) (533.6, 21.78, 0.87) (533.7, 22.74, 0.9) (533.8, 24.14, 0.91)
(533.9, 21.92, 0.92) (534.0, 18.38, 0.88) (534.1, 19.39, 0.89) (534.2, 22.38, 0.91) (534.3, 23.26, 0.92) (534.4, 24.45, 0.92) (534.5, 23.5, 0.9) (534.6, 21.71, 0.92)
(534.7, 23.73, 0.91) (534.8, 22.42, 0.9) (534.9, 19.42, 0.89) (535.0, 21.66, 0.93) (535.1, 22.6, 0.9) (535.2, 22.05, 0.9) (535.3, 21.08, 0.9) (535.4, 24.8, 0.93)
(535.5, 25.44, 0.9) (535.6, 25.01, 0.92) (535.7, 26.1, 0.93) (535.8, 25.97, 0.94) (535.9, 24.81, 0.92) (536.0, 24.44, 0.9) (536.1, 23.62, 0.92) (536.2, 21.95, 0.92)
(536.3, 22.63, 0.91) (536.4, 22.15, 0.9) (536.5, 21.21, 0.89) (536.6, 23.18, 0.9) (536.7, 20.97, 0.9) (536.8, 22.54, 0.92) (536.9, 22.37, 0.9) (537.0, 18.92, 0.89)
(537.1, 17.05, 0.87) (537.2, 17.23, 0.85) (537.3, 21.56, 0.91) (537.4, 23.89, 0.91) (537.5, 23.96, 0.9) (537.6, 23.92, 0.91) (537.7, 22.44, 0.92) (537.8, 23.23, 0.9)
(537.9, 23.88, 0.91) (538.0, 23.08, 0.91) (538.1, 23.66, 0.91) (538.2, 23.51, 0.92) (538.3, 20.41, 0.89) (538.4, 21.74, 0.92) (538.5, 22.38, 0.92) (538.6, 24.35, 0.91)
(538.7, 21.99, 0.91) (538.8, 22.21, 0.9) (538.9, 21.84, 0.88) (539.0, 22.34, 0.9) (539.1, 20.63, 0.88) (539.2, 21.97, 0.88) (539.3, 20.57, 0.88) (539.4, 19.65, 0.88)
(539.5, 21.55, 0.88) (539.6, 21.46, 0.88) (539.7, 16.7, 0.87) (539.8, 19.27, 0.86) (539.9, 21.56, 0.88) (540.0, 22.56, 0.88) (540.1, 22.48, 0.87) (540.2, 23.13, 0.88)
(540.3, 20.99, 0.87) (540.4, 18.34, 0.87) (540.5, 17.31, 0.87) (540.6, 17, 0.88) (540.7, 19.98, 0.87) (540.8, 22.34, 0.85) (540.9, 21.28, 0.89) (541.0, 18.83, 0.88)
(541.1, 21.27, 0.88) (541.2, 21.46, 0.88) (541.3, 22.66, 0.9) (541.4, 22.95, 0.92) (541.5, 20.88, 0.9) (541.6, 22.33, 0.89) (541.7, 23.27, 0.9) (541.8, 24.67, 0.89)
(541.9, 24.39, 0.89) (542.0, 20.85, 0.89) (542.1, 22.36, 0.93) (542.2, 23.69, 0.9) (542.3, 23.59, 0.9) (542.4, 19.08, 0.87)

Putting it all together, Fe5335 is 0.41 nm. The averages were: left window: 23.5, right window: 24.5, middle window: 21.5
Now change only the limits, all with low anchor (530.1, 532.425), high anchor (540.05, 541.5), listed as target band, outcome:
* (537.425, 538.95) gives -0.12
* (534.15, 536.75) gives -0.16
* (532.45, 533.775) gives 0.12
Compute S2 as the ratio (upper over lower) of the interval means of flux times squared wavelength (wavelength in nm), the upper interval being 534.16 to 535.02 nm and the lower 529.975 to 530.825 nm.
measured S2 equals 1.0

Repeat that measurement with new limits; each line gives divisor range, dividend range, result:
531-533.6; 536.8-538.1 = 1.05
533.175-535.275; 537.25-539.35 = 1.03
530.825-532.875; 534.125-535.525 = 1.07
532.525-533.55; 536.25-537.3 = 1.06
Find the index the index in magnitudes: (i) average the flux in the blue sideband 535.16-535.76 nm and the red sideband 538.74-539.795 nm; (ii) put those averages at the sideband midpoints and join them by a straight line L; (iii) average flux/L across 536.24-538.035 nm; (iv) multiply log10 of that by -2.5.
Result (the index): 0.04 mag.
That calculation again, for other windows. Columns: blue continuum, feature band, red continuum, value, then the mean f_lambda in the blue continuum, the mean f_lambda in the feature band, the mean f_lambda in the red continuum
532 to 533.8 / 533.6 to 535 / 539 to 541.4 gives -0.08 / 20.5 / 22.1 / 20.7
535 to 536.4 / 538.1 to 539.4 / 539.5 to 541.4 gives -0.01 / 23.7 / 22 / 20.6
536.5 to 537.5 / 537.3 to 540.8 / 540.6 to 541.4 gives -0.03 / 21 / 21.6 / 21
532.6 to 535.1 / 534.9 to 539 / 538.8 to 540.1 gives -0.08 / 21.2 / 22.6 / 21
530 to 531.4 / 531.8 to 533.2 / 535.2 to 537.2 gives 0.15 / 23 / 19.9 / 22.7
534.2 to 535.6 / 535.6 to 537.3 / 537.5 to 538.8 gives 0.03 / 22.8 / 22.3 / 22.9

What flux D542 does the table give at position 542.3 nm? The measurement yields 23.59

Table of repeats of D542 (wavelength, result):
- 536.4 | 22.15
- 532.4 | 18.14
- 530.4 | 23.15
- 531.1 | 23.84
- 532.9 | 14.07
